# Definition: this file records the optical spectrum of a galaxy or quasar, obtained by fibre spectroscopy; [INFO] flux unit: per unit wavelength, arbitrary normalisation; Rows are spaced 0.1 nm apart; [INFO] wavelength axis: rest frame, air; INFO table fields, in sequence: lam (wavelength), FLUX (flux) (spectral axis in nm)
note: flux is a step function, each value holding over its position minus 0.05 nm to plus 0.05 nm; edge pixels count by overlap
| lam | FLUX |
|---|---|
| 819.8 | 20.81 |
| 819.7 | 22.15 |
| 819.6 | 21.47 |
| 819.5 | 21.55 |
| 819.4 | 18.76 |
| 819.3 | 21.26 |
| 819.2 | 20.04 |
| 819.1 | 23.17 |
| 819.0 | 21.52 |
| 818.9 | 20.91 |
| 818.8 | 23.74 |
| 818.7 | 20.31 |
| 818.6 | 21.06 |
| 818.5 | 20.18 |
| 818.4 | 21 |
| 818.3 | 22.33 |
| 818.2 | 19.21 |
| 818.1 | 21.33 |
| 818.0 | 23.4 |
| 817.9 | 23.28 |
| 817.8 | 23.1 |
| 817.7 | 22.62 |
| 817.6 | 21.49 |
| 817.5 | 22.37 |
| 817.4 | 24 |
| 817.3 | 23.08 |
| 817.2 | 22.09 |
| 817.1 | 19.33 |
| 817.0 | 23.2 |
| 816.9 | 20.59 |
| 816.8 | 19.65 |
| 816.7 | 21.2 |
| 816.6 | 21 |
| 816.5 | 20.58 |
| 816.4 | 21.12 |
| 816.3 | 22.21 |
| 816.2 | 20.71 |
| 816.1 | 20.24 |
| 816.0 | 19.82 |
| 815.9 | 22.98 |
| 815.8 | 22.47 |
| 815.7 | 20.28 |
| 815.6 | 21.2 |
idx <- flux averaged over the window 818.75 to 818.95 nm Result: 22.3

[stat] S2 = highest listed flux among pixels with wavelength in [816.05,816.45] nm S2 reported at 22.21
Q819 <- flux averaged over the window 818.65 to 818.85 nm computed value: 22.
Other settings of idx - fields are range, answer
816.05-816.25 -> 20.5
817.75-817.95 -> 23.2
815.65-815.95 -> 21.9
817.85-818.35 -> 21.9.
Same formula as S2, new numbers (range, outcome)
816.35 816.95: 21.2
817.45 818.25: 23.4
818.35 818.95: 23.74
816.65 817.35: 23.2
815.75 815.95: 22.98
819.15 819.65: 21.55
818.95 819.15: 23.17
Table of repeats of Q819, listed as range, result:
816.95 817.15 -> 21.3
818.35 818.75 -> 20.6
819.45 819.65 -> 21.5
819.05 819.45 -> 20.8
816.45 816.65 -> 20.8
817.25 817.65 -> 22.7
